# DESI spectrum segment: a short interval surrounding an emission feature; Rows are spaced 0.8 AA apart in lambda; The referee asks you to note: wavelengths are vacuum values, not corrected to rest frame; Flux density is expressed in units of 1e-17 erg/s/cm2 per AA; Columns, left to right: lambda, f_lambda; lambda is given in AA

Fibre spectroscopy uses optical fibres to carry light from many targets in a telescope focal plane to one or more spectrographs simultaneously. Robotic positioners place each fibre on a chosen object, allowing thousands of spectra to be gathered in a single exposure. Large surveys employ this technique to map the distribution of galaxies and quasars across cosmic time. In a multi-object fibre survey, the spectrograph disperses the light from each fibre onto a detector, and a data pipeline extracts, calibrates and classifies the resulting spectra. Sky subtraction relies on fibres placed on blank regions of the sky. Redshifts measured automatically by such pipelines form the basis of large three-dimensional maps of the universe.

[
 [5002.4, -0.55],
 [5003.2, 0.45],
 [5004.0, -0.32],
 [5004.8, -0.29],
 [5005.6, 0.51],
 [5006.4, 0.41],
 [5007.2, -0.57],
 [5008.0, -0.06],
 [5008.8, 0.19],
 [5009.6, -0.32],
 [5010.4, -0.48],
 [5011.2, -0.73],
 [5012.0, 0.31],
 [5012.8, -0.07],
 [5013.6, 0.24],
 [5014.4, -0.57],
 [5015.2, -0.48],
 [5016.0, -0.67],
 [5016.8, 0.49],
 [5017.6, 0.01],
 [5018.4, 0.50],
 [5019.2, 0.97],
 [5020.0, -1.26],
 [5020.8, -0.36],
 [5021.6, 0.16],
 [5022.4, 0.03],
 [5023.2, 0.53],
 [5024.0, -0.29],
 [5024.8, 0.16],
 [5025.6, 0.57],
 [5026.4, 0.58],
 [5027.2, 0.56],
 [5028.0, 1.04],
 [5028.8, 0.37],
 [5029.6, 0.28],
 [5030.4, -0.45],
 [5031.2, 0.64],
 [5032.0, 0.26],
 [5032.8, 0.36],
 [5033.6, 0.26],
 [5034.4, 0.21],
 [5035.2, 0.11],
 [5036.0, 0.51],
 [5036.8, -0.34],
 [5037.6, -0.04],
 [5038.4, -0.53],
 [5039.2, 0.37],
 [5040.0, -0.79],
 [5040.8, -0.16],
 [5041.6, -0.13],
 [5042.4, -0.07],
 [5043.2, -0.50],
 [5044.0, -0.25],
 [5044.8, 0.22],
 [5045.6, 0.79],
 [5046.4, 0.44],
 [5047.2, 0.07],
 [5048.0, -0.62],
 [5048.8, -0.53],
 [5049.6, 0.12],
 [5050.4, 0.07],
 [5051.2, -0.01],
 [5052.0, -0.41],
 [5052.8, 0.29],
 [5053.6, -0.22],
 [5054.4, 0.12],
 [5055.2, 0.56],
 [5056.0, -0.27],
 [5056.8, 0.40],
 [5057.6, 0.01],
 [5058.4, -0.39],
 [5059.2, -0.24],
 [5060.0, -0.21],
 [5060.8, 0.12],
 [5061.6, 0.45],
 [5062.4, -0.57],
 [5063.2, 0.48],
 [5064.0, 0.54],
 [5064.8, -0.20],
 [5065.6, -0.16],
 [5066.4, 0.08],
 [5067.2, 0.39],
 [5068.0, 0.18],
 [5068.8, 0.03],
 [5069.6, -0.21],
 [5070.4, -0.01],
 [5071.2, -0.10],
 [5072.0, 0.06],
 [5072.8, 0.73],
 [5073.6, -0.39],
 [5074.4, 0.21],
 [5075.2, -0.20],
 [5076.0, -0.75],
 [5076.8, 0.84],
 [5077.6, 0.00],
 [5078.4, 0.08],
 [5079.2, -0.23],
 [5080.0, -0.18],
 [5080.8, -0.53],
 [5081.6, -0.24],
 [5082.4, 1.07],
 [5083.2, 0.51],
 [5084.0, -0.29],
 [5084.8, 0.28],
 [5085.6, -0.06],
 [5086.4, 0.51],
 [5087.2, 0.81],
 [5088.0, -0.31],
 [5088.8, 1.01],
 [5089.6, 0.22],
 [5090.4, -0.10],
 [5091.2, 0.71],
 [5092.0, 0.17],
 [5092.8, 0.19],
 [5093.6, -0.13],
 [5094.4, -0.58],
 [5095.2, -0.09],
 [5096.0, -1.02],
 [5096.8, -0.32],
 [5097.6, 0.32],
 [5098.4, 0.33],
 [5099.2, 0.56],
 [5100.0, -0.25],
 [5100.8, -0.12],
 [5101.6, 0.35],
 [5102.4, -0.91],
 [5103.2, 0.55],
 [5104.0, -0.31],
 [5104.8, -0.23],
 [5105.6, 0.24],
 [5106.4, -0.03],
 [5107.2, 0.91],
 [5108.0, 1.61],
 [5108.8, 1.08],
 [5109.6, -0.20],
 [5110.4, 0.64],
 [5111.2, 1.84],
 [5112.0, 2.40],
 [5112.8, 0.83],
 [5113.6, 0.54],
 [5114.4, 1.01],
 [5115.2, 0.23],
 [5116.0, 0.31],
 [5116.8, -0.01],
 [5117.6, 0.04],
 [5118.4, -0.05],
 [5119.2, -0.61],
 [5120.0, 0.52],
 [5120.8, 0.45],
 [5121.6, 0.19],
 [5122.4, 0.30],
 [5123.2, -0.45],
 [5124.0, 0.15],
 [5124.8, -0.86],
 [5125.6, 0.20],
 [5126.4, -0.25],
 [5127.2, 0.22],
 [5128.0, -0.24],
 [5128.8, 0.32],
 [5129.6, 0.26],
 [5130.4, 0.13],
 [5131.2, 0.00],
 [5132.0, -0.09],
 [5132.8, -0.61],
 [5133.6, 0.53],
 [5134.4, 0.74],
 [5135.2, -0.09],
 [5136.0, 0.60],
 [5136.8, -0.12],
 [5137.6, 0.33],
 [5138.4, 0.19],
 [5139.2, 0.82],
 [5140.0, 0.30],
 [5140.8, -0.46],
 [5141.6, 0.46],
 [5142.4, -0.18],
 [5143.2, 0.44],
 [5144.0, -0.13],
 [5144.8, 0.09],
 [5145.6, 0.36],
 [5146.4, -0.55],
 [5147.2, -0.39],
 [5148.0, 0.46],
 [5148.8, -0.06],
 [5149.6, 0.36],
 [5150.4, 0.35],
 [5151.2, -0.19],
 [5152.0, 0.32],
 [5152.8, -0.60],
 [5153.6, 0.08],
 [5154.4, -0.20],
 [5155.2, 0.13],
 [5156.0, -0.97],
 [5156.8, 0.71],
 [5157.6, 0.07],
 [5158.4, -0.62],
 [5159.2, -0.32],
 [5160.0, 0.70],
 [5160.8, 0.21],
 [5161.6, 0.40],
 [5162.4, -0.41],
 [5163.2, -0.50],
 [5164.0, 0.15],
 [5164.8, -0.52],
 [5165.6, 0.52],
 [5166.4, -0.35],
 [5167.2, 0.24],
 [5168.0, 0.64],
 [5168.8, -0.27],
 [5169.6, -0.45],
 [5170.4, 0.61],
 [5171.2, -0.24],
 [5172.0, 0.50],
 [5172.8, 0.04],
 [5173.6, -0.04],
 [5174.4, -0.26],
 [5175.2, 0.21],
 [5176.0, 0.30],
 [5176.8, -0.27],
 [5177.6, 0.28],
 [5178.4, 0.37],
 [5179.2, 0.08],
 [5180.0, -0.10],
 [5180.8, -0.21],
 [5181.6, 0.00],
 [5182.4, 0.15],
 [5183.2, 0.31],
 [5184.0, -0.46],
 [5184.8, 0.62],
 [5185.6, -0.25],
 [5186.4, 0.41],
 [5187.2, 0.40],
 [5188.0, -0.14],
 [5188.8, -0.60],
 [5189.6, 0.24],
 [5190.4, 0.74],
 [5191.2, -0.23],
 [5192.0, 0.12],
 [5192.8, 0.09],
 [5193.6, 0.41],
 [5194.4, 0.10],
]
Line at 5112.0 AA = [O II]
